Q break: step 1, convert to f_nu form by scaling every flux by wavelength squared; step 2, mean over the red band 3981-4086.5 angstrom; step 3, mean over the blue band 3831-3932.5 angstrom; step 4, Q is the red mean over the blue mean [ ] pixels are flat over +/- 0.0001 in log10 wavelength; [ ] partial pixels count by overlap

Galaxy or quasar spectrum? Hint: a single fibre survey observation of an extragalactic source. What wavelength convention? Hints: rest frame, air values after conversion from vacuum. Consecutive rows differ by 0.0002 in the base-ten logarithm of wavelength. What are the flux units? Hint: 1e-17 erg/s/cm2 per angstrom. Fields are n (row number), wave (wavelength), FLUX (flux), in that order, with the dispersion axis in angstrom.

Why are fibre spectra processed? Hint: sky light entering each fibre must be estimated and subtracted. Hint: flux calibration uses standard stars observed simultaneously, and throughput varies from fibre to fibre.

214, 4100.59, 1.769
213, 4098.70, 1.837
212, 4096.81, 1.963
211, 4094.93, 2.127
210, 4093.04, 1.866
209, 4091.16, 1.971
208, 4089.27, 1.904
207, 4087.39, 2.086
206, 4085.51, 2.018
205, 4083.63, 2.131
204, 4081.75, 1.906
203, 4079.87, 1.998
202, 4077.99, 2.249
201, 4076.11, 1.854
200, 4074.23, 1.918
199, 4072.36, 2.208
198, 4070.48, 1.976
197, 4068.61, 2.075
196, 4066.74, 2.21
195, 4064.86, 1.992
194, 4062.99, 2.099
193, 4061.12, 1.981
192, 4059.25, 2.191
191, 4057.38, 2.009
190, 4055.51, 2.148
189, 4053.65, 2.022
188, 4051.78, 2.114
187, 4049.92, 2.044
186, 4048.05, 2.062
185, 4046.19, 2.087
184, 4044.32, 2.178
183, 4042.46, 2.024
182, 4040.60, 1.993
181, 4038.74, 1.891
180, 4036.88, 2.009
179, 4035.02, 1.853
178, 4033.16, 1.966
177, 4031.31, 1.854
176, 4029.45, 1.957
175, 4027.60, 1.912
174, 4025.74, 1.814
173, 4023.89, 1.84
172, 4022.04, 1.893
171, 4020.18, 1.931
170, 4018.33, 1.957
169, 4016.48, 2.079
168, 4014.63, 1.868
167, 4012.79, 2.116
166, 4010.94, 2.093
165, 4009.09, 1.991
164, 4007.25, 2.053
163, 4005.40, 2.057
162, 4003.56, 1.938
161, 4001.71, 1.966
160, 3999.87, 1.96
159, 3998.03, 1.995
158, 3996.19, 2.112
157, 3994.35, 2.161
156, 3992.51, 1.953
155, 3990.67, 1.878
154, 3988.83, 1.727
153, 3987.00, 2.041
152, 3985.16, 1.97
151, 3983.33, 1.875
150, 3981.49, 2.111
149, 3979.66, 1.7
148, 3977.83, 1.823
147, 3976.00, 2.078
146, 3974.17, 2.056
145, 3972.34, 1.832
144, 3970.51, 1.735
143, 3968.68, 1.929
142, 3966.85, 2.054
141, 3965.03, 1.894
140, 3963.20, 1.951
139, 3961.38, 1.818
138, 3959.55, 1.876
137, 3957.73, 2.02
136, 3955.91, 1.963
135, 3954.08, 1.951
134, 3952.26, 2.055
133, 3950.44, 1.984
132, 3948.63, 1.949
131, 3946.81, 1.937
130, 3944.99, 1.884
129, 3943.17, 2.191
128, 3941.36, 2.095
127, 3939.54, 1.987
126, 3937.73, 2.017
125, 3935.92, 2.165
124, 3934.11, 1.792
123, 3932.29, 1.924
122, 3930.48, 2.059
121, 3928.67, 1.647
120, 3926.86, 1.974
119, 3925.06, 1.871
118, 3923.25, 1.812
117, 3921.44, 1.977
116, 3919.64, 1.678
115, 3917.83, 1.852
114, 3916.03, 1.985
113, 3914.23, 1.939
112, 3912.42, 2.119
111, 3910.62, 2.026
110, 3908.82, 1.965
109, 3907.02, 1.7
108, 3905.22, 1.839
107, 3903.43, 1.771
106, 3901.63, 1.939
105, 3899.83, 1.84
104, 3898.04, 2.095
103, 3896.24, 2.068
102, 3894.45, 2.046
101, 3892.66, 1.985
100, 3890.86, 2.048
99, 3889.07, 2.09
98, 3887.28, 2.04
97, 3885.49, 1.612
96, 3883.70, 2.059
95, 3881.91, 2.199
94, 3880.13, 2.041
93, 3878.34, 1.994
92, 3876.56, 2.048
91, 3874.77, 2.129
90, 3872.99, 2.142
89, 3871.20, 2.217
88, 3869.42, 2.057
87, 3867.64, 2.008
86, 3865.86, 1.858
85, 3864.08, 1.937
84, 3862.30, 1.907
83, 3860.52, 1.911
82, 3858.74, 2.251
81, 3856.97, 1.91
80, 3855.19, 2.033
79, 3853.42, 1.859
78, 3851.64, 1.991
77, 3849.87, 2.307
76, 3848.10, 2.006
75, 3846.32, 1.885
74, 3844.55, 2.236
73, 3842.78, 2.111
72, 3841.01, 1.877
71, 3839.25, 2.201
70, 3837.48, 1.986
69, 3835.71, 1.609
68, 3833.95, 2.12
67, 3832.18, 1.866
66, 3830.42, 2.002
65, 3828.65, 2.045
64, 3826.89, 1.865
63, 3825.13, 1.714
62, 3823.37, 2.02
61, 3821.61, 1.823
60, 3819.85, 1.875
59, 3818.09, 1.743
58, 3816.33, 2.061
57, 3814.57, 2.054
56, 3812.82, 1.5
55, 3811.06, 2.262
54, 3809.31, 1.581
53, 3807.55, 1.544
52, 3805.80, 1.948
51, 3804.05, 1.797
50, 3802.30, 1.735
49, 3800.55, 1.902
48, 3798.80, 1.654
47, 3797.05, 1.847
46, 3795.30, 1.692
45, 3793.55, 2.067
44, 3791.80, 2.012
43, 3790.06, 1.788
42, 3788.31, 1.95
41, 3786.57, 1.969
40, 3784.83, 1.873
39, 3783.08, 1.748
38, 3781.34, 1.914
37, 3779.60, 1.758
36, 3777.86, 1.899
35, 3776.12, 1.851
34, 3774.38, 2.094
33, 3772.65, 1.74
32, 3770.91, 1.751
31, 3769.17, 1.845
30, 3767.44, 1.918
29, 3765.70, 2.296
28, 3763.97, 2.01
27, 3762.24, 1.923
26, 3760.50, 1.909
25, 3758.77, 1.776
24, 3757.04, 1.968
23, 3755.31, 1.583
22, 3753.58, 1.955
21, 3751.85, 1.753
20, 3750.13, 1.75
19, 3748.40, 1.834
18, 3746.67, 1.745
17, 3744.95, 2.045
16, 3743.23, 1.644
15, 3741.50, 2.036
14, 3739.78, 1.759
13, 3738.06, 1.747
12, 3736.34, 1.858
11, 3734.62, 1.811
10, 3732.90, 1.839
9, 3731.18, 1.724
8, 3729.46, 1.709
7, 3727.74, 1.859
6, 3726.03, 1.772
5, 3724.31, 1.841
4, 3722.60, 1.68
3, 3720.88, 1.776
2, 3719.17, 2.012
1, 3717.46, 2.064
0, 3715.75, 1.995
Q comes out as 1.10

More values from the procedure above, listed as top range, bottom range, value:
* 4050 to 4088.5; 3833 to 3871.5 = 1.14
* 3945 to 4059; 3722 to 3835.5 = 1.19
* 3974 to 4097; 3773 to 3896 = 1.14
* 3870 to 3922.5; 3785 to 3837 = 1.11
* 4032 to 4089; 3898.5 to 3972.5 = 1.13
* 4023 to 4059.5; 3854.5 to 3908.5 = 1.09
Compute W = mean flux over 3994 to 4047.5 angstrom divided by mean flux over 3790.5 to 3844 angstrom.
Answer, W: 1.1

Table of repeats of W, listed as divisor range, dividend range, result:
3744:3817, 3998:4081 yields 1.08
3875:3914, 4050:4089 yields 1.04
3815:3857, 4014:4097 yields 1.02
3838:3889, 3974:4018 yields 0.98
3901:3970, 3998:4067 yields 1.03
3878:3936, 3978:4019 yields 1.02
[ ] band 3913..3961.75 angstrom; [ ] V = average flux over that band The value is 1.94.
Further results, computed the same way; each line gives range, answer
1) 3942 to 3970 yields 1.96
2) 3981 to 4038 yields 1.96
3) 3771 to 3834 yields 1.87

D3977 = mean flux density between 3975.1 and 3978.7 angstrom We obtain 1.95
